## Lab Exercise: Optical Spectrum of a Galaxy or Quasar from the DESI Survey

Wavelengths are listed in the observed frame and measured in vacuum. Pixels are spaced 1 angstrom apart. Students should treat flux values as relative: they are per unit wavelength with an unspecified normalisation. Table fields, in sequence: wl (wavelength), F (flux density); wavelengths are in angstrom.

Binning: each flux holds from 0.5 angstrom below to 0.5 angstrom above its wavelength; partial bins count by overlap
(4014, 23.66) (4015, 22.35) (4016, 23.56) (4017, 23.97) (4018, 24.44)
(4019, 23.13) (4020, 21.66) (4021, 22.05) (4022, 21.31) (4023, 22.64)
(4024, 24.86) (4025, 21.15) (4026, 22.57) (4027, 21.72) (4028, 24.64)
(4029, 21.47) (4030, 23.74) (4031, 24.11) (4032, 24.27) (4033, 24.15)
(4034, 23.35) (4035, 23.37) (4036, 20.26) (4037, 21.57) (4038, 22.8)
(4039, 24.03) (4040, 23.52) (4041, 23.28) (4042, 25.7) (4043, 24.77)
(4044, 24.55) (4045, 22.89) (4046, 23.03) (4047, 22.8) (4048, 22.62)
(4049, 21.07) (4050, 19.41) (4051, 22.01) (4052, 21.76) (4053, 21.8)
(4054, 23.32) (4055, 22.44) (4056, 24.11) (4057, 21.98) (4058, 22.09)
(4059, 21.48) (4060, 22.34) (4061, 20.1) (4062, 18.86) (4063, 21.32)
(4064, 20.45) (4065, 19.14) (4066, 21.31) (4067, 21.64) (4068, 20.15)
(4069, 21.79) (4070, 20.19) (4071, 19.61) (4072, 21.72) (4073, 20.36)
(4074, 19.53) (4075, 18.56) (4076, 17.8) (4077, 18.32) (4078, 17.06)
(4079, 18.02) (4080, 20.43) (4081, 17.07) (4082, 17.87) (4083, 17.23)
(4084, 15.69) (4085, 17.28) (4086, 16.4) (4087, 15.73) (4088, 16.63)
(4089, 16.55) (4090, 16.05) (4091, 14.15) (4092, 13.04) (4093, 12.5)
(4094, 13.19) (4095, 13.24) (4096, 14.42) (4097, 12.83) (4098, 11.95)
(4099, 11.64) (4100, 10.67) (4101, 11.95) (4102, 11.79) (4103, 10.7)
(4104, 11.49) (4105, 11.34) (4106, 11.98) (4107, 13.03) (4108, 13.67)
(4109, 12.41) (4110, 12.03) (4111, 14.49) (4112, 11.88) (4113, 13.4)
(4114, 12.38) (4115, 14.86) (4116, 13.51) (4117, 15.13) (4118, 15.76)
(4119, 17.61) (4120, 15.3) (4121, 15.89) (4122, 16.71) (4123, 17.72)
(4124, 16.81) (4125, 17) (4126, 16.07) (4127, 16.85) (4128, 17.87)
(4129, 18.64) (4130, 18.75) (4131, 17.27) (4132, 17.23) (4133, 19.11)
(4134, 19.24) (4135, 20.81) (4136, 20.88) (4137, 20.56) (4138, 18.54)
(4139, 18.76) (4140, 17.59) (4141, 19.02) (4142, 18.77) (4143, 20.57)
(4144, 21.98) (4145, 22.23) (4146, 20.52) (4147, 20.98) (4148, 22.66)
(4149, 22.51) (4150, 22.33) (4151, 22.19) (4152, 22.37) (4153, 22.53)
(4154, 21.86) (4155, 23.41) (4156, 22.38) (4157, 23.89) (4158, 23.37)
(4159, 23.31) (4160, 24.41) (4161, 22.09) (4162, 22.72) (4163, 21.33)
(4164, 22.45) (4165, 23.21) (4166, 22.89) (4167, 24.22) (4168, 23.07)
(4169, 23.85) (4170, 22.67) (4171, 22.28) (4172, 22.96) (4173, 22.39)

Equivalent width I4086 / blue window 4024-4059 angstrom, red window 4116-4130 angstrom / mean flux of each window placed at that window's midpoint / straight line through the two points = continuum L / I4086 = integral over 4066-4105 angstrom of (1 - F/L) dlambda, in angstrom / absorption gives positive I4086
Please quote 6.9 angstrom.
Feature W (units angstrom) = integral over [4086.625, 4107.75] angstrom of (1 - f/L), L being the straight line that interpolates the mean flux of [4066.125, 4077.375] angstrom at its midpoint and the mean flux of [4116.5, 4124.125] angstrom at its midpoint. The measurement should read 5.9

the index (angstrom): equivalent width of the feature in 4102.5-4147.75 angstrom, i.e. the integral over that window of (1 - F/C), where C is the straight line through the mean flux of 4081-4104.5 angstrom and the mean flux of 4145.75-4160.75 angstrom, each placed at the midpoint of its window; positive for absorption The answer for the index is 5.23 angstrom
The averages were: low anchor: 14.1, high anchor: 22.6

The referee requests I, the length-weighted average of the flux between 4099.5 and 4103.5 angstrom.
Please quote 11.3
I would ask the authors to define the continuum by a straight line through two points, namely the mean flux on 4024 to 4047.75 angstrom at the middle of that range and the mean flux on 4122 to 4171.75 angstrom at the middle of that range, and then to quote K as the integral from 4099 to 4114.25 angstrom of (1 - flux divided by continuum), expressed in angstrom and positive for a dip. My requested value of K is 6.7 angstrom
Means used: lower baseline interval 23.2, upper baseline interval 20.8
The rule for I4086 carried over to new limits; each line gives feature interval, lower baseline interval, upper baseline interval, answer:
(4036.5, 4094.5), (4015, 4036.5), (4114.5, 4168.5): 5.17 angstrom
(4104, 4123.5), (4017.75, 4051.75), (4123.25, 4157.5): 6.25 angstrom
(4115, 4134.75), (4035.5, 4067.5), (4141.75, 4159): 4.60 angstrom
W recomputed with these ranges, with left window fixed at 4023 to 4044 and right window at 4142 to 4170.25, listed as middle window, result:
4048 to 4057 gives 0.4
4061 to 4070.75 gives 1.1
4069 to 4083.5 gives 2.6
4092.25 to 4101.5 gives 4.2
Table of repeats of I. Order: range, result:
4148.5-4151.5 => 22.3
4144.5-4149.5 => 21.8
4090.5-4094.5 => 13.2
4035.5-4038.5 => 21.5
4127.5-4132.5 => 18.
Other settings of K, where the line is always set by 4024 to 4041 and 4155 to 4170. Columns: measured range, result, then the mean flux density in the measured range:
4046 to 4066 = 1.3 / 21.6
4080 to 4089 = 2.4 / 16.9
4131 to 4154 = 2.6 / 20.5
